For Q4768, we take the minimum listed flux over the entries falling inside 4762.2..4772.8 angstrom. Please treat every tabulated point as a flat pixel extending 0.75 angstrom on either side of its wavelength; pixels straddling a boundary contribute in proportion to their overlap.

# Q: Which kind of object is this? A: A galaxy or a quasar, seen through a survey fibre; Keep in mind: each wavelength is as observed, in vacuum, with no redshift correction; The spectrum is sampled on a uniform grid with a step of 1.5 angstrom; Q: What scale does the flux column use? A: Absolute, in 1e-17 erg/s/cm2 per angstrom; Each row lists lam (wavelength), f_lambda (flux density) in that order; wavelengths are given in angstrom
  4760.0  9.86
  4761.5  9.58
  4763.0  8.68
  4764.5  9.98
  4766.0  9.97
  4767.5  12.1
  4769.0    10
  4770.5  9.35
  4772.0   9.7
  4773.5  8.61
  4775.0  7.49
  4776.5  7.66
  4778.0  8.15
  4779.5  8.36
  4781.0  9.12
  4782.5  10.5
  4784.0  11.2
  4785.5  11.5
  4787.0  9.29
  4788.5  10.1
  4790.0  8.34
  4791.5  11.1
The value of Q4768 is 8.68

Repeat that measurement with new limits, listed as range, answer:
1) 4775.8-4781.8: 7.66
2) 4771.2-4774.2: 8.61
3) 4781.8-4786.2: 10.5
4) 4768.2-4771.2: 9.35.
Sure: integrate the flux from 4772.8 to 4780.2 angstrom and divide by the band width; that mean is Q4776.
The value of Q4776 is 8.05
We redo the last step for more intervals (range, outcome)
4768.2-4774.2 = 9.44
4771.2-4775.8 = 8.6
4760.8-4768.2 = 10.1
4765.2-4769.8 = 10.7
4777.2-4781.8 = 8.56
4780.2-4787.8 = 10.3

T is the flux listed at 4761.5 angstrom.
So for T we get 9.58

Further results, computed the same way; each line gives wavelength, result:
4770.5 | 9.35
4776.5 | 7.66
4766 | 9.97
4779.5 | 8.36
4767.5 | 12.1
